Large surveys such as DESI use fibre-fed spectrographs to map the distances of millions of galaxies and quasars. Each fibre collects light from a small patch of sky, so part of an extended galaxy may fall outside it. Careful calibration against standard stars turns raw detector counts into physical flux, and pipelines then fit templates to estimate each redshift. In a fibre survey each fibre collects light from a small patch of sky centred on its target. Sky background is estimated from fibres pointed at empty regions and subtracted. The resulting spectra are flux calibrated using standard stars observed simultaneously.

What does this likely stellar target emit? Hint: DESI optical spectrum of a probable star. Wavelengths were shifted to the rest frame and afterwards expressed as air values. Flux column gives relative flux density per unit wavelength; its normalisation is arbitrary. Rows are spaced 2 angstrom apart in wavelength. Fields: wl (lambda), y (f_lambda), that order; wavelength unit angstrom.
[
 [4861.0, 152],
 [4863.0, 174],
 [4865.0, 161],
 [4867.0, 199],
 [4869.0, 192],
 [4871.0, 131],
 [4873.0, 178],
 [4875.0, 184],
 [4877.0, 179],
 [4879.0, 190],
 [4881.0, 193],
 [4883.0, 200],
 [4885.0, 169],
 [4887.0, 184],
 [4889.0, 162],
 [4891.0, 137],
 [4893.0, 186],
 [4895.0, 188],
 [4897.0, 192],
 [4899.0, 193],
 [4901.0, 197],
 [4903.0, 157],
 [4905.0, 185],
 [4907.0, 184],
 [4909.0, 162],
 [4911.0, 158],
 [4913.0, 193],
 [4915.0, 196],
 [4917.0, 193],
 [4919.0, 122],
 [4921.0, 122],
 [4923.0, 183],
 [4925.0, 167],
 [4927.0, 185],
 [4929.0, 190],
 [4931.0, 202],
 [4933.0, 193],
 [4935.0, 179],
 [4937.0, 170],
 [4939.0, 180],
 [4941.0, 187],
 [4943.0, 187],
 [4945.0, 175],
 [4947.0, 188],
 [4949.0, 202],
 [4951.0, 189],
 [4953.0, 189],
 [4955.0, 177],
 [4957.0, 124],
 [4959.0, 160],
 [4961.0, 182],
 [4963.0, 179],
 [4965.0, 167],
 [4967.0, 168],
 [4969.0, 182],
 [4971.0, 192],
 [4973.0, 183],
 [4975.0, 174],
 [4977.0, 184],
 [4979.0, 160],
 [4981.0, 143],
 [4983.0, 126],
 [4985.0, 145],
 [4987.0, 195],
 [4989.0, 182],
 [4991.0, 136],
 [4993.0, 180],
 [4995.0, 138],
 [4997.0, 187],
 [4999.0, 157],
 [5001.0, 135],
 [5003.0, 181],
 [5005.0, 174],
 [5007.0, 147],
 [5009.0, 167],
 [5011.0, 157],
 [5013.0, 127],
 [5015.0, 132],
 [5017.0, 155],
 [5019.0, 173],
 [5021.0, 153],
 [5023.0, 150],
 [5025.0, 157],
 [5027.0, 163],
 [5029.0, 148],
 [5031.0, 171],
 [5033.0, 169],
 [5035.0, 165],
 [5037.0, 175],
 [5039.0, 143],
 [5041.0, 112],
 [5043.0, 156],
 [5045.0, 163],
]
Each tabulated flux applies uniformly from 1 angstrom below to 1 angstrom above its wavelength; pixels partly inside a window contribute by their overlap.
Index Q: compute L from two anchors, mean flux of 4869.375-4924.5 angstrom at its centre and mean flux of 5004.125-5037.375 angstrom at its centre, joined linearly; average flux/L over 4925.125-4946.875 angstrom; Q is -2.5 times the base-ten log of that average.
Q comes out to -0.09 mag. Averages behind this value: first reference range 175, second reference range 157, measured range 184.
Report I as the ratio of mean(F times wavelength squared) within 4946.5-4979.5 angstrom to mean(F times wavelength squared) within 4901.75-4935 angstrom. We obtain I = 1.0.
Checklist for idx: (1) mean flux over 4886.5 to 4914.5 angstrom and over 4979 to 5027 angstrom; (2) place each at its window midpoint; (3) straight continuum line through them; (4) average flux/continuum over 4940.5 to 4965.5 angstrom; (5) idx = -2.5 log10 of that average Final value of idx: -0.07 mag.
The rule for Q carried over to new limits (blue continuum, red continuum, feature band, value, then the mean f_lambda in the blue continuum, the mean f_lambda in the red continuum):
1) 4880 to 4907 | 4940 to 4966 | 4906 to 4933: 0.03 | 180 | 177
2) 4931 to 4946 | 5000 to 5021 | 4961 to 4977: -0.05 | 183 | 155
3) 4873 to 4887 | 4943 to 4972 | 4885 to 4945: 0.03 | 185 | 177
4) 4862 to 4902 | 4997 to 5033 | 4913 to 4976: -0.05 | 179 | 157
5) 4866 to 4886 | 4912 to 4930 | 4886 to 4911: 0.00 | 182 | 172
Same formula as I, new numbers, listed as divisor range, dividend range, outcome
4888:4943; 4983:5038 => 0.94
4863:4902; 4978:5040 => 0.92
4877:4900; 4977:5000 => 0.92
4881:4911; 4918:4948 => 1.00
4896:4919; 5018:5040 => 0.94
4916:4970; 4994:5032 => 0.92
